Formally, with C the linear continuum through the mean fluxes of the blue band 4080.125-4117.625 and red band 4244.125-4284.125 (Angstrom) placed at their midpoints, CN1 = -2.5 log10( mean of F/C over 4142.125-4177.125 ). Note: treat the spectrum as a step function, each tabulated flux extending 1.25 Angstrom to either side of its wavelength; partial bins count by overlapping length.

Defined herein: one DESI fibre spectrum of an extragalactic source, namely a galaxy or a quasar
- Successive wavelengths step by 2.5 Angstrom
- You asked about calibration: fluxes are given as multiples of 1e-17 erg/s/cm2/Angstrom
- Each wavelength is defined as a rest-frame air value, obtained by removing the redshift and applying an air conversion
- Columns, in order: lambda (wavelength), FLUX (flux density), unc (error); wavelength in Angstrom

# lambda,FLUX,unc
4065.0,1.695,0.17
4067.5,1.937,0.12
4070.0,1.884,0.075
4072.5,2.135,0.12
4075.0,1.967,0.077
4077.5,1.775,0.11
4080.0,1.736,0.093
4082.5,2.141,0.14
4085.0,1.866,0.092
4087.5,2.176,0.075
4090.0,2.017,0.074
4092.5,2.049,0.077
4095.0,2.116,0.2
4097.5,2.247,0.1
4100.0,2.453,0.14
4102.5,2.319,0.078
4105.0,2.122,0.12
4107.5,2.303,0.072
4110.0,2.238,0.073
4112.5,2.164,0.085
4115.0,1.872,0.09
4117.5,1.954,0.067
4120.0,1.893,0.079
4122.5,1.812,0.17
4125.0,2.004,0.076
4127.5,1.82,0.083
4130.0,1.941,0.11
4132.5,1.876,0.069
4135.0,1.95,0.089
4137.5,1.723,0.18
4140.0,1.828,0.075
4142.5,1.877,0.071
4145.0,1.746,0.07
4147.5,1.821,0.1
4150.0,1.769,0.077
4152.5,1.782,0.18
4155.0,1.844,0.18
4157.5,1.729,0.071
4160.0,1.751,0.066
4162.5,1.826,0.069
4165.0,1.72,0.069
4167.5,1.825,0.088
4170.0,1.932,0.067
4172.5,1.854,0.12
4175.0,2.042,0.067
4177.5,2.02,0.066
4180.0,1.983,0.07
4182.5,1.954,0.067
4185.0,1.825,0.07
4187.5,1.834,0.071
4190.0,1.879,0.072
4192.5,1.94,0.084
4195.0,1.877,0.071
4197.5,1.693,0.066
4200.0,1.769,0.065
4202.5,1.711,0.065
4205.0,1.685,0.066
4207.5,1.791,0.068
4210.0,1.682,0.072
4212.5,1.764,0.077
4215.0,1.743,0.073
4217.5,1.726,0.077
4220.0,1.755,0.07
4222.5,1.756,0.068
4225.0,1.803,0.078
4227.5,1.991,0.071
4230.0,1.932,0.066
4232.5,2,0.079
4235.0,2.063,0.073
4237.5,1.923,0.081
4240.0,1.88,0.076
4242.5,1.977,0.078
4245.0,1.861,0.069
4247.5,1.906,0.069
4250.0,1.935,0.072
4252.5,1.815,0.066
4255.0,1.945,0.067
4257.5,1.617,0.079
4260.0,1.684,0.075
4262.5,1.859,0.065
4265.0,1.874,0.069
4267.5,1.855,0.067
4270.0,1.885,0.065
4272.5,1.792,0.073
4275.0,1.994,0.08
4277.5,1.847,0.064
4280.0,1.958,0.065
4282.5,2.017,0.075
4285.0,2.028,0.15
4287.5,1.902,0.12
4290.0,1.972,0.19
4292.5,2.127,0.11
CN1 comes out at 0.12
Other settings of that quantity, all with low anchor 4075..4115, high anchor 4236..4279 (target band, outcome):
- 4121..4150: 0.107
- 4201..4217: 0.122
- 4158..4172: 0.109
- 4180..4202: 0.064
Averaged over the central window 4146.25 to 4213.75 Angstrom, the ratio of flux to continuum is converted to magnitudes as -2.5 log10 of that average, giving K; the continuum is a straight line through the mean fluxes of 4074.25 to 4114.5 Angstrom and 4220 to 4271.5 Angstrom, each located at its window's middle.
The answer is 0.08 mag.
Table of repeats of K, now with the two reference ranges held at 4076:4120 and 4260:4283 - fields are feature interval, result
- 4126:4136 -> 0.08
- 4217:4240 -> 0.02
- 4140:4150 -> 0.12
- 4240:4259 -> 0.03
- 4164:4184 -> 0.04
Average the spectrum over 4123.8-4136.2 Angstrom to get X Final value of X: 1.92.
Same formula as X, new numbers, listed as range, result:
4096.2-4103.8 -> 2.34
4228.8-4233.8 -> 1.97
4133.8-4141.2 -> 1.83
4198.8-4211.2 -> 1.73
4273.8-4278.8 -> 1.92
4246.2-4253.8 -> 1.89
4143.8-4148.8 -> 1.78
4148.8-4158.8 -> 1.78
